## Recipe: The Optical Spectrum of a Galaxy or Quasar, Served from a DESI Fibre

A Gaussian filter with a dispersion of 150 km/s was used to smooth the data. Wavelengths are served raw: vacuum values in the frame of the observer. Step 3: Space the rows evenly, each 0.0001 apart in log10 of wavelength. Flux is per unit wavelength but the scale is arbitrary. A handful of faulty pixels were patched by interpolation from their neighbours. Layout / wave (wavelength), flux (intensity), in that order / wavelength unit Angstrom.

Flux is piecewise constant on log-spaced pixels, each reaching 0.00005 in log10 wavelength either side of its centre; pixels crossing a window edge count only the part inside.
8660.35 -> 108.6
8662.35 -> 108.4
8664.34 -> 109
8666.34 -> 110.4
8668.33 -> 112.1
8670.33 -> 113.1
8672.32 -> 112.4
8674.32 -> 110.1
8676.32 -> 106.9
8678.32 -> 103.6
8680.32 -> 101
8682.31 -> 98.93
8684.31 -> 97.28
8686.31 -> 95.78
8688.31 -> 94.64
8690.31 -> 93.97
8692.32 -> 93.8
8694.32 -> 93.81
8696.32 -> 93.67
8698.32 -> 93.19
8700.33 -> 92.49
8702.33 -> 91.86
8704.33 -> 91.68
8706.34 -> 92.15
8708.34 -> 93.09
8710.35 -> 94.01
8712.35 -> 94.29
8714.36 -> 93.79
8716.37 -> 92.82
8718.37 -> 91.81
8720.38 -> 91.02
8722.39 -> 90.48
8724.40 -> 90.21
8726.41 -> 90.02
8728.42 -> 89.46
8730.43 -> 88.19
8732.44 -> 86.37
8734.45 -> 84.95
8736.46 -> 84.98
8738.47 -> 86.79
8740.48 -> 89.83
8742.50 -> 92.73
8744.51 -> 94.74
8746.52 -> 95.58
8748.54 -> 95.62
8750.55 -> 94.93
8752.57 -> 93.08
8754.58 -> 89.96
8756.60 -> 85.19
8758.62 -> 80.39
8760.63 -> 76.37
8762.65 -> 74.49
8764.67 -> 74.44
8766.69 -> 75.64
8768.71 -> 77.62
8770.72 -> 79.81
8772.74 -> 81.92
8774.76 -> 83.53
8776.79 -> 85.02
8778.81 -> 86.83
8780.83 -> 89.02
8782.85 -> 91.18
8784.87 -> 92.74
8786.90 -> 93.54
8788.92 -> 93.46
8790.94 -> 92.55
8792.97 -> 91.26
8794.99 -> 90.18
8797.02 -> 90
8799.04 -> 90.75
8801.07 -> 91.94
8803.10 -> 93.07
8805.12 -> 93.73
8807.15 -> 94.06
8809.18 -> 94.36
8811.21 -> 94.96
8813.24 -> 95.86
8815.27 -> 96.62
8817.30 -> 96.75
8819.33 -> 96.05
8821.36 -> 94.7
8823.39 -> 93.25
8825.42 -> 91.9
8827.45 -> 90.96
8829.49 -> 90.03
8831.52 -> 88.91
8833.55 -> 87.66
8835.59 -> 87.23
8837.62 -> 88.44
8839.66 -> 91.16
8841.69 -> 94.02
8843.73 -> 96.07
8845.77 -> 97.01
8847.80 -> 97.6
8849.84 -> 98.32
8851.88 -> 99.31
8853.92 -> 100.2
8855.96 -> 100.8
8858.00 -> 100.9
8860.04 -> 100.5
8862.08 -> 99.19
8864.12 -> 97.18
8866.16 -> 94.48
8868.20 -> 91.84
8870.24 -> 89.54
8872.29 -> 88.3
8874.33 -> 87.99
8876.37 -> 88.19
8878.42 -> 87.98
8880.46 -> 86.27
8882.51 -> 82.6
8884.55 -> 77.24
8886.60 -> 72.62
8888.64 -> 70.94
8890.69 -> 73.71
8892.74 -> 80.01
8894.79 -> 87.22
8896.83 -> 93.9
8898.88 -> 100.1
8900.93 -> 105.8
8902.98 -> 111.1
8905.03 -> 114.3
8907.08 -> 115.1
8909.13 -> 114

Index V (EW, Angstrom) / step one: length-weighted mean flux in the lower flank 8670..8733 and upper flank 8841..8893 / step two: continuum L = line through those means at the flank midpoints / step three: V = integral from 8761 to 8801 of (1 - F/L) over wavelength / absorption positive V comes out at 3.0 Angstrom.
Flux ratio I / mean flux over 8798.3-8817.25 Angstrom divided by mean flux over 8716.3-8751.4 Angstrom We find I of 1.0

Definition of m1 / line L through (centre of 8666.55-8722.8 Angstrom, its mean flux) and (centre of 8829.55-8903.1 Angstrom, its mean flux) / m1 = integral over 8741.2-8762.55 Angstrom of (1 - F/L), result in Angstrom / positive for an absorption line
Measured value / 1.40 Angstrom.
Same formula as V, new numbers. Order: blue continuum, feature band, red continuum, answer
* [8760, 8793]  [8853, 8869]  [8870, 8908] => -1.7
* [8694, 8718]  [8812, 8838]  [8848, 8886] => 0.1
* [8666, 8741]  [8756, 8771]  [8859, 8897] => 2.4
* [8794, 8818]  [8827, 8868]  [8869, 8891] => -3.6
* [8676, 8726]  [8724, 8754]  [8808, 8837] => 1.1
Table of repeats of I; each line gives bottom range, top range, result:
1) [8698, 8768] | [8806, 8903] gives 1.03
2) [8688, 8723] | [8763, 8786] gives 0.90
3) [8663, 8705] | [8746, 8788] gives 0.85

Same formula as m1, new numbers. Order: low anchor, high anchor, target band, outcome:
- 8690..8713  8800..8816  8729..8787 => 4.58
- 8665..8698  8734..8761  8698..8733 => 1.42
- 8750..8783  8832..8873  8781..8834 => -2.38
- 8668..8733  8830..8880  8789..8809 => 0.51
